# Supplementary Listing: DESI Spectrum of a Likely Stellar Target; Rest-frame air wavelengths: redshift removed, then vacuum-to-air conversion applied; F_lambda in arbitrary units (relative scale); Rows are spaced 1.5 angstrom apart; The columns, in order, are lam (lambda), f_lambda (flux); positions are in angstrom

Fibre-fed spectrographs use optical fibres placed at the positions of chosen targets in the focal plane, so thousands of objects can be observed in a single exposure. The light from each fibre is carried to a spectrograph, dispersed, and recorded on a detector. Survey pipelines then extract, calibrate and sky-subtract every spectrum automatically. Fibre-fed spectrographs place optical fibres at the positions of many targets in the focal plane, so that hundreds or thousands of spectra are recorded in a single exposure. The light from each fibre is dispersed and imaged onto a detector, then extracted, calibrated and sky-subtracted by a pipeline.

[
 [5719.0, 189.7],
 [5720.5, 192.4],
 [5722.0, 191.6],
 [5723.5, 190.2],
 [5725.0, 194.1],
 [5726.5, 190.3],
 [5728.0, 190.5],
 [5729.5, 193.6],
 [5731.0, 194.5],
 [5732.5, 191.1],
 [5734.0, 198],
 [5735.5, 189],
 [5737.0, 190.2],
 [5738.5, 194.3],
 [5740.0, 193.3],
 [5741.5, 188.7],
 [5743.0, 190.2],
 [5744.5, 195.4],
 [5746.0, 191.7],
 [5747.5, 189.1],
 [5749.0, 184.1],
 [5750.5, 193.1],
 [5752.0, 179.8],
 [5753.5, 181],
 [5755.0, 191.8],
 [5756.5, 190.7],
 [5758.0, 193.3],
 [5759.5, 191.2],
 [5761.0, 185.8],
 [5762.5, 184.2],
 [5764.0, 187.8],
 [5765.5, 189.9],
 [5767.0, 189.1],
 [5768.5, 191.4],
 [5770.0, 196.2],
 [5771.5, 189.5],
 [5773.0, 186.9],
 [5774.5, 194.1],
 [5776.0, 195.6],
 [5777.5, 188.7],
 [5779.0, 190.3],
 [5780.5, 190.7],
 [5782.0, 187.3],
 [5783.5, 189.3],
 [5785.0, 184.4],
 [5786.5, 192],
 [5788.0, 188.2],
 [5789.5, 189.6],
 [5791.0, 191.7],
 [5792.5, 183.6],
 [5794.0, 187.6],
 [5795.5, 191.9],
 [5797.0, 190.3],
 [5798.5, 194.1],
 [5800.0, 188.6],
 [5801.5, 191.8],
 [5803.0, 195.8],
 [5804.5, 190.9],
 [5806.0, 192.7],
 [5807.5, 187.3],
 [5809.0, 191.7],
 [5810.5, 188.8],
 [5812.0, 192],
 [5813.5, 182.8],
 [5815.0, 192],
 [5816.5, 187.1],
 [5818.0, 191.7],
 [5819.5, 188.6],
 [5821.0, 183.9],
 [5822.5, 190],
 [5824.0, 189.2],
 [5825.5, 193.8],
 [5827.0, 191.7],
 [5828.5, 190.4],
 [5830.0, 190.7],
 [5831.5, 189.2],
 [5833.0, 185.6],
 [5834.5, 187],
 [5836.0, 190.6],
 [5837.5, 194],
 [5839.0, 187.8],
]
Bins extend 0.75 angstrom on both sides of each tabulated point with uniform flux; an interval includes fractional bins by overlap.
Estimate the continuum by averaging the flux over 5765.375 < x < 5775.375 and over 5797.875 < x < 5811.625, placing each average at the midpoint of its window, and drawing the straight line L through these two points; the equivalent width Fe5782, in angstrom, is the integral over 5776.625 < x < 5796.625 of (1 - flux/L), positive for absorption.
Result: 0.2 angstrom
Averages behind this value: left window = 191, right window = 191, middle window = 189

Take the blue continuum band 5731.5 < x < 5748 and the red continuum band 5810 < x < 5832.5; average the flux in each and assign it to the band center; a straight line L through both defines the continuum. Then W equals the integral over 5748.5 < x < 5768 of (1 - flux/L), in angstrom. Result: 0.4 angstrom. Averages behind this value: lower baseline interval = 192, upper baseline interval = 189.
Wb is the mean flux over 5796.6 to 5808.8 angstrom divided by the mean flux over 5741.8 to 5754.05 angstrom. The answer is 1.02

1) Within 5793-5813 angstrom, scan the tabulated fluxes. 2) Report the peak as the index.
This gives 195.8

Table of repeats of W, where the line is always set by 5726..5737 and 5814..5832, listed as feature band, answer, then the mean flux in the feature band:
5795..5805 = -0.1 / 192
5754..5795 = 0.3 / 190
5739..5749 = 0.1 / 191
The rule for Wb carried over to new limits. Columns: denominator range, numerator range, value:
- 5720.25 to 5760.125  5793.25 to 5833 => 1.00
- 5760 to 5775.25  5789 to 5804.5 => 1.01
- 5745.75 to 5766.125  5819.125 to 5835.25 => 1.01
